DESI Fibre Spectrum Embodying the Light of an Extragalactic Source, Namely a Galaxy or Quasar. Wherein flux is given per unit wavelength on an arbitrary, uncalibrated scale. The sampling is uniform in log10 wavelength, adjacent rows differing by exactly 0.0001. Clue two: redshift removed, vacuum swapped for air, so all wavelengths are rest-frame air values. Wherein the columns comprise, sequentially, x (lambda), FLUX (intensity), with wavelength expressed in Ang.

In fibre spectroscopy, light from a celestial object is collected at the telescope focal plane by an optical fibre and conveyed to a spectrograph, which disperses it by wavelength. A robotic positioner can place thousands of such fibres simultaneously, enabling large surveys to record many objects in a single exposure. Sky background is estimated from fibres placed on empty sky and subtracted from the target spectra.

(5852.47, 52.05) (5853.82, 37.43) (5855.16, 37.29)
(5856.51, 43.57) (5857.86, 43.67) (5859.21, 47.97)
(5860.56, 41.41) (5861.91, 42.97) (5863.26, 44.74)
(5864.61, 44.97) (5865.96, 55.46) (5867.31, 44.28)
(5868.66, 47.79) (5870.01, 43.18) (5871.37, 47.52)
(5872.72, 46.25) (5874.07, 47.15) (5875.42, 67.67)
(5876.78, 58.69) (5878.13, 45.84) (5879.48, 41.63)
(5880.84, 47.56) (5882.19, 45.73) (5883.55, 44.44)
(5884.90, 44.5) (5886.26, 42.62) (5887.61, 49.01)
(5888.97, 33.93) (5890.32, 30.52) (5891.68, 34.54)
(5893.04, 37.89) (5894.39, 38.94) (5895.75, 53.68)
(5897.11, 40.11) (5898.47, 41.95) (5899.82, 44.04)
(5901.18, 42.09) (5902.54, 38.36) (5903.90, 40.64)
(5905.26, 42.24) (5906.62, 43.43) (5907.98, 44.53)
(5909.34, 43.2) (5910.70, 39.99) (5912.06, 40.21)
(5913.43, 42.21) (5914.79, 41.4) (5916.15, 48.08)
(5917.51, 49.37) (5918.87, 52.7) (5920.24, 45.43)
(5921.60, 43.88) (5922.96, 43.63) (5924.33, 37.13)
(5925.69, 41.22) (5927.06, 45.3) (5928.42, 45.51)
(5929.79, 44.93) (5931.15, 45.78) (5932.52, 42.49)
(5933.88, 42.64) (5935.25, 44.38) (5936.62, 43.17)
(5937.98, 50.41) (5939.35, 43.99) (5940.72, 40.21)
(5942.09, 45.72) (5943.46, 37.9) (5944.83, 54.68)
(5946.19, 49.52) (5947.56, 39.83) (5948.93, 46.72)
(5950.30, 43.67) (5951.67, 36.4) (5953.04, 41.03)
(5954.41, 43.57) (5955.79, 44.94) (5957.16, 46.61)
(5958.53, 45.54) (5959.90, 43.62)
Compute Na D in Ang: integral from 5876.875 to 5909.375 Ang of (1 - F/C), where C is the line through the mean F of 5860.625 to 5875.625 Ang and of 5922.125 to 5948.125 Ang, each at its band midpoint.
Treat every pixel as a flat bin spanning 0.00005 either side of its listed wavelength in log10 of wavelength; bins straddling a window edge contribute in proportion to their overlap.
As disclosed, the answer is 2.69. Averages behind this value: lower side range 47.5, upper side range 44.2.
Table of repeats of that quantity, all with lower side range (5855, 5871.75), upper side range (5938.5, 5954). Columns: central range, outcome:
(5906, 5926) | 0.2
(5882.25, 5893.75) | 1.2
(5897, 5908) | 0.6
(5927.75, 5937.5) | -0.1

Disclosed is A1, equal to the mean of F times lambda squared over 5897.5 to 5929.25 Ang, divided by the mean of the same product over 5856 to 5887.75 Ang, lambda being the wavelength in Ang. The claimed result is 0.93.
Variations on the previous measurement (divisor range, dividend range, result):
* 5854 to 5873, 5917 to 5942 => 1.02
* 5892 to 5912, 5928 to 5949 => 1.08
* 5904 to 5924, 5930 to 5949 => 1.02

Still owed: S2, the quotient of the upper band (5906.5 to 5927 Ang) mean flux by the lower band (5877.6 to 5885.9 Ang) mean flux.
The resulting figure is 0.98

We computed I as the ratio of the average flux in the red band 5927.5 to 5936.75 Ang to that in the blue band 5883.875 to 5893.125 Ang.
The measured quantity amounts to 1.1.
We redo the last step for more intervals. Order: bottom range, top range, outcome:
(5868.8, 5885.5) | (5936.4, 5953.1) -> 0.92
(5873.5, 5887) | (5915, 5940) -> 0.92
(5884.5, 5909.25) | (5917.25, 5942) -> 1.08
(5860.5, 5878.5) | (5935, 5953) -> 0.91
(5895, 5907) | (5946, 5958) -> 1.01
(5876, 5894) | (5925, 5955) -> 1.03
